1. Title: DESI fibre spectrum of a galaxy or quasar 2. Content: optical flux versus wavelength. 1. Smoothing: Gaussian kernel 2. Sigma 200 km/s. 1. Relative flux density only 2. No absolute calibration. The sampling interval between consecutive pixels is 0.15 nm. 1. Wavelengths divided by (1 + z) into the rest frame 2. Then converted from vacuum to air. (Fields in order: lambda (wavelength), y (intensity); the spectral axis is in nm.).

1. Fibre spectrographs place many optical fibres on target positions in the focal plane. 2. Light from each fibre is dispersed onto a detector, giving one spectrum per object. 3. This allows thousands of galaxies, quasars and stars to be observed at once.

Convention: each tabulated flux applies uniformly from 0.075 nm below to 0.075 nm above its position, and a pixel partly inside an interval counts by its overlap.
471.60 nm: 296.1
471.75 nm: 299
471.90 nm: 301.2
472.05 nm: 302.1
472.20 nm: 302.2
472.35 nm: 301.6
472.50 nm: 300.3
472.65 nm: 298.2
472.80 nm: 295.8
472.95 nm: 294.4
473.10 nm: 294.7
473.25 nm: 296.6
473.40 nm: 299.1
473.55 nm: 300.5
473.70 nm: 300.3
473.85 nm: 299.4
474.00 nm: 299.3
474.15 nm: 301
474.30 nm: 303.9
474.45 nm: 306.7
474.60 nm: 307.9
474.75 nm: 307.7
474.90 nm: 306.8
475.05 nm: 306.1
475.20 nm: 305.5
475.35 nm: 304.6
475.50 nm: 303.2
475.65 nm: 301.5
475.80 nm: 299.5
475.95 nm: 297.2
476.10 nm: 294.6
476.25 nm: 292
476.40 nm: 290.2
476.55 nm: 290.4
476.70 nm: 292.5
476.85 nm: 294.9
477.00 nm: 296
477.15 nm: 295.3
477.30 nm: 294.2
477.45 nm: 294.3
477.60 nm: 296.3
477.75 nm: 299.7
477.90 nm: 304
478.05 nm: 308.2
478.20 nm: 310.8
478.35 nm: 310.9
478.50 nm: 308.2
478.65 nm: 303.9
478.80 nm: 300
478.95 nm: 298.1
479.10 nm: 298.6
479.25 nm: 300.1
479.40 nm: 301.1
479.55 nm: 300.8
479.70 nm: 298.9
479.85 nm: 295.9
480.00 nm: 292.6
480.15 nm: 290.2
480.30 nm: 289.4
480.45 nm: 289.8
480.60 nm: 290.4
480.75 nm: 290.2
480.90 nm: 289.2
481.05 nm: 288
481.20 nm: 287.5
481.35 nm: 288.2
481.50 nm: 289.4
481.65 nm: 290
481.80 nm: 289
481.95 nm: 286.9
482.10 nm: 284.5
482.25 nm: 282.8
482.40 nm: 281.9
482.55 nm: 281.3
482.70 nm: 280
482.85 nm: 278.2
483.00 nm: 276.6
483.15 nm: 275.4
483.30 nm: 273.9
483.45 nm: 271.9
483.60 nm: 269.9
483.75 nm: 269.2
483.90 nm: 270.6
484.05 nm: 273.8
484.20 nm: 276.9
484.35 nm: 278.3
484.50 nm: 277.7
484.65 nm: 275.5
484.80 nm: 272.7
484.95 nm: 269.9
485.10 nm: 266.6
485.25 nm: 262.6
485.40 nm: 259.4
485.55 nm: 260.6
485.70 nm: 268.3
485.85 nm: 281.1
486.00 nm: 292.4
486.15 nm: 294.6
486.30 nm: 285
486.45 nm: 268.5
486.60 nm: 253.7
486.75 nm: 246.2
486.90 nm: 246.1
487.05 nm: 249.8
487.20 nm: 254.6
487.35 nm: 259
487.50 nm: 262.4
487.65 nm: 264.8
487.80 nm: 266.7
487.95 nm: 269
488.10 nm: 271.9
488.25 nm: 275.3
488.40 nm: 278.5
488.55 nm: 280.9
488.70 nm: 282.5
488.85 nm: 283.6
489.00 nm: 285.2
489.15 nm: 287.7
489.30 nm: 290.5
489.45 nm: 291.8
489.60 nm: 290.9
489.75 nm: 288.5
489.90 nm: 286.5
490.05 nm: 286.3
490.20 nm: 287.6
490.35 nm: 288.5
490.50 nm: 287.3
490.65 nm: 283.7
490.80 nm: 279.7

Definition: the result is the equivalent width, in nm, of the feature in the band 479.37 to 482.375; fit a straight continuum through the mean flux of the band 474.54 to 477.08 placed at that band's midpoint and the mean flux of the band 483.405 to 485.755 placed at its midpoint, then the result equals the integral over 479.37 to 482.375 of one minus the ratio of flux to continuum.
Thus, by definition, -0.08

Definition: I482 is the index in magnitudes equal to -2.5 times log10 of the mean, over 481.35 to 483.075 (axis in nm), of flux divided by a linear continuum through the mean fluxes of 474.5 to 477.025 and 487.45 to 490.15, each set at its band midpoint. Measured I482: 0.02 mag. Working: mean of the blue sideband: 300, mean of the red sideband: 280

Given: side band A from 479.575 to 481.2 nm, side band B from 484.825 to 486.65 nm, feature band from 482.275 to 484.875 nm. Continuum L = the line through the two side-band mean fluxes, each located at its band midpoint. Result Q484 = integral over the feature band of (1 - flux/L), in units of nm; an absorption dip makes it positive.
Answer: 0.04 nm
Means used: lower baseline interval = 292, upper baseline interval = 272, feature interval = 276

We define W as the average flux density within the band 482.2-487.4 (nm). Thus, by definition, 271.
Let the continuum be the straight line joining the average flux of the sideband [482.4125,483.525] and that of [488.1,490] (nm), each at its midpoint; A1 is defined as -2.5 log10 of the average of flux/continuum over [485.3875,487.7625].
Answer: 0.06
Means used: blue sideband 277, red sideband 285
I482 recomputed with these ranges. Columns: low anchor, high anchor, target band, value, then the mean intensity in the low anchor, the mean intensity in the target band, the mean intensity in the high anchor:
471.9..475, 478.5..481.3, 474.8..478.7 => -0.01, 301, 300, 295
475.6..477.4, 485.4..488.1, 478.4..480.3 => -0.04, 295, 299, 266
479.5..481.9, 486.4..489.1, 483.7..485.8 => 0.03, 291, 270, 267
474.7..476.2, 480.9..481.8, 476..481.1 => -0.01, 302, 297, 289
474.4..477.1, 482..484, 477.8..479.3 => -0.05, 300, 304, 277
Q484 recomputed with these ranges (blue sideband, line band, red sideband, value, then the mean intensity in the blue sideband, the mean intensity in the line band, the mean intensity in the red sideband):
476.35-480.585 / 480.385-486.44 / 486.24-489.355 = 0.08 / 298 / 279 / 269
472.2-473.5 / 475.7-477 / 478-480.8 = 0.02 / 298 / 294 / 299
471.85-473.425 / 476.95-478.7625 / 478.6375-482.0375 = -0.04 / 299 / 302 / 293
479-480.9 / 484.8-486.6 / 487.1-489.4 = 0.05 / 295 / 273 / 274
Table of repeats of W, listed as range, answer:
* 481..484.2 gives 280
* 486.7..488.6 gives 263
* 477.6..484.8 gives 289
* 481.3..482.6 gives 286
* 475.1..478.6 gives 299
